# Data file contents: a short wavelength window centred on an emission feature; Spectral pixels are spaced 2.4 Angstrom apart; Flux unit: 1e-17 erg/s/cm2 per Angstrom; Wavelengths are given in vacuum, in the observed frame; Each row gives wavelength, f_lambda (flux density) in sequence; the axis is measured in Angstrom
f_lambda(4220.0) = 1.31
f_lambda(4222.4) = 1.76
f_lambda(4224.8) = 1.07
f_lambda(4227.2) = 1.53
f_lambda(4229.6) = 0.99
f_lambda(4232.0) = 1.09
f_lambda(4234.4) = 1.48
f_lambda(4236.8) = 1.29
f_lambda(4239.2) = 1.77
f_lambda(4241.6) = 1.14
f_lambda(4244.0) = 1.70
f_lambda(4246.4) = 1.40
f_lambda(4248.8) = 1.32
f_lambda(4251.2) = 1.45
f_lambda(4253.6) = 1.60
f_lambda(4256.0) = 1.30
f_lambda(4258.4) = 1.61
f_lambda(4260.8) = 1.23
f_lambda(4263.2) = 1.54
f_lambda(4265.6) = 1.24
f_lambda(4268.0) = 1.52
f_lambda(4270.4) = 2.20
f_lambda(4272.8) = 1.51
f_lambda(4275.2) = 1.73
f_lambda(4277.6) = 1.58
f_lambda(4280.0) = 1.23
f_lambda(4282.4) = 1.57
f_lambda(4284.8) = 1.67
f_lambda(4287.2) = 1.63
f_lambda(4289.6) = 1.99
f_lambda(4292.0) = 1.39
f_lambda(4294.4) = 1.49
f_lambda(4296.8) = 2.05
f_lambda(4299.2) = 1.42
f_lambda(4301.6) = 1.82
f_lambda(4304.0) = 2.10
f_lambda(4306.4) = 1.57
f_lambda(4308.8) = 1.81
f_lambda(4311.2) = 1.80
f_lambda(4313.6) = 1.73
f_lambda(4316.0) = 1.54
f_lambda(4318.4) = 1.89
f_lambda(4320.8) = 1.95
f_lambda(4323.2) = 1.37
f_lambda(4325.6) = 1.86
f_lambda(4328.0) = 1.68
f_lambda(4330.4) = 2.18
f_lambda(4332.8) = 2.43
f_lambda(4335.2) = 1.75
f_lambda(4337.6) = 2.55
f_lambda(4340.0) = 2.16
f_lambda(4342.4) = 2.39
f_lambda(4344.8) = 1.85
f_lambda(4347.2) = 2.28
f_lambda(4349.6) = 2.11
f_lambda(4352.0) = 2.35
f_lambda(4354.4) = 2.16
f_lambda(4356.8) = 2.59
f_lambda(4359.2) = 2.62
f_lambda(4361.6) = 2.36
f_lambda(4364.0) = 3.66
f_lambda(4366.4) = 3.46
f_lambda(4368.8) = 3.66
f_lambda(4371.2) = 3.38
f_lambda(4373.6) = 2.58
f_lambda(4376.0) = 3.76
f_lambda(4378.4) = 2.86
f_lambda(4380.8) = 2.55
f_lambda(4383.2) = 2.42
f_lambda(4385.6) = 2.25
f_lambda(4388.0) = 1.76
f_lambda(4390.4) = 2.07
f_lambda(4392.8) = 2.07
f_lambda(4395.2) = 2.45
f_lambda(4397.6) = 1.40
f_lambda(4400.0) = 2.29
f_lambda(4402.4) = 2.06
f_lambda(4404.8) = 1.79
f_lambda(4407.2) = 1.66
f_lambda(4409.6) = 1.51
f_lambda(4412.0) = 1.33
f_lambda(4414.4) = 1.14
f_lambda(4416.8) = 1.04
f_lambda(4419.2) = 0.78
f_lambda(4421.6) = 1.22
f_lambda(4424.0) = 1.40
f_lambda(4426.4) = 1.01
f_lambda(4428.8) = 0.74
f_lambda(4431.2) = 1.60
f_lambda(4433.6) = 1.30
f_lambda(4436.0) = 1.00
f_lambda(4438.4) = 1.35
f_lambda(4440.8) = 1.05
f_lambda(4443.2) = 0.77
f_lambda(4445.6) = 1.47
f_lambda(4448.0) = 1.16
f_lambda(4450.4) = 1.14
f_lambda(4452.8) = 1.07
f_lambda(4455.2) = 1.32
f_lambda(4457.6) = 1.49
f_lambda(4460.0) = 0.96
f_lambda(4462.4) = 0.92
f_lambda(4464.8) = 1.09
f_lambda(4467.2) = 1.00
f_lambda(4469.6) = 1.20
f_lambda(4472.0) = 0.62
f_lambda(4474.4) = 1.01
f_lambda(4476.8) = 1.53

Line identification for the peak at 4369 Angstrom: C III]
